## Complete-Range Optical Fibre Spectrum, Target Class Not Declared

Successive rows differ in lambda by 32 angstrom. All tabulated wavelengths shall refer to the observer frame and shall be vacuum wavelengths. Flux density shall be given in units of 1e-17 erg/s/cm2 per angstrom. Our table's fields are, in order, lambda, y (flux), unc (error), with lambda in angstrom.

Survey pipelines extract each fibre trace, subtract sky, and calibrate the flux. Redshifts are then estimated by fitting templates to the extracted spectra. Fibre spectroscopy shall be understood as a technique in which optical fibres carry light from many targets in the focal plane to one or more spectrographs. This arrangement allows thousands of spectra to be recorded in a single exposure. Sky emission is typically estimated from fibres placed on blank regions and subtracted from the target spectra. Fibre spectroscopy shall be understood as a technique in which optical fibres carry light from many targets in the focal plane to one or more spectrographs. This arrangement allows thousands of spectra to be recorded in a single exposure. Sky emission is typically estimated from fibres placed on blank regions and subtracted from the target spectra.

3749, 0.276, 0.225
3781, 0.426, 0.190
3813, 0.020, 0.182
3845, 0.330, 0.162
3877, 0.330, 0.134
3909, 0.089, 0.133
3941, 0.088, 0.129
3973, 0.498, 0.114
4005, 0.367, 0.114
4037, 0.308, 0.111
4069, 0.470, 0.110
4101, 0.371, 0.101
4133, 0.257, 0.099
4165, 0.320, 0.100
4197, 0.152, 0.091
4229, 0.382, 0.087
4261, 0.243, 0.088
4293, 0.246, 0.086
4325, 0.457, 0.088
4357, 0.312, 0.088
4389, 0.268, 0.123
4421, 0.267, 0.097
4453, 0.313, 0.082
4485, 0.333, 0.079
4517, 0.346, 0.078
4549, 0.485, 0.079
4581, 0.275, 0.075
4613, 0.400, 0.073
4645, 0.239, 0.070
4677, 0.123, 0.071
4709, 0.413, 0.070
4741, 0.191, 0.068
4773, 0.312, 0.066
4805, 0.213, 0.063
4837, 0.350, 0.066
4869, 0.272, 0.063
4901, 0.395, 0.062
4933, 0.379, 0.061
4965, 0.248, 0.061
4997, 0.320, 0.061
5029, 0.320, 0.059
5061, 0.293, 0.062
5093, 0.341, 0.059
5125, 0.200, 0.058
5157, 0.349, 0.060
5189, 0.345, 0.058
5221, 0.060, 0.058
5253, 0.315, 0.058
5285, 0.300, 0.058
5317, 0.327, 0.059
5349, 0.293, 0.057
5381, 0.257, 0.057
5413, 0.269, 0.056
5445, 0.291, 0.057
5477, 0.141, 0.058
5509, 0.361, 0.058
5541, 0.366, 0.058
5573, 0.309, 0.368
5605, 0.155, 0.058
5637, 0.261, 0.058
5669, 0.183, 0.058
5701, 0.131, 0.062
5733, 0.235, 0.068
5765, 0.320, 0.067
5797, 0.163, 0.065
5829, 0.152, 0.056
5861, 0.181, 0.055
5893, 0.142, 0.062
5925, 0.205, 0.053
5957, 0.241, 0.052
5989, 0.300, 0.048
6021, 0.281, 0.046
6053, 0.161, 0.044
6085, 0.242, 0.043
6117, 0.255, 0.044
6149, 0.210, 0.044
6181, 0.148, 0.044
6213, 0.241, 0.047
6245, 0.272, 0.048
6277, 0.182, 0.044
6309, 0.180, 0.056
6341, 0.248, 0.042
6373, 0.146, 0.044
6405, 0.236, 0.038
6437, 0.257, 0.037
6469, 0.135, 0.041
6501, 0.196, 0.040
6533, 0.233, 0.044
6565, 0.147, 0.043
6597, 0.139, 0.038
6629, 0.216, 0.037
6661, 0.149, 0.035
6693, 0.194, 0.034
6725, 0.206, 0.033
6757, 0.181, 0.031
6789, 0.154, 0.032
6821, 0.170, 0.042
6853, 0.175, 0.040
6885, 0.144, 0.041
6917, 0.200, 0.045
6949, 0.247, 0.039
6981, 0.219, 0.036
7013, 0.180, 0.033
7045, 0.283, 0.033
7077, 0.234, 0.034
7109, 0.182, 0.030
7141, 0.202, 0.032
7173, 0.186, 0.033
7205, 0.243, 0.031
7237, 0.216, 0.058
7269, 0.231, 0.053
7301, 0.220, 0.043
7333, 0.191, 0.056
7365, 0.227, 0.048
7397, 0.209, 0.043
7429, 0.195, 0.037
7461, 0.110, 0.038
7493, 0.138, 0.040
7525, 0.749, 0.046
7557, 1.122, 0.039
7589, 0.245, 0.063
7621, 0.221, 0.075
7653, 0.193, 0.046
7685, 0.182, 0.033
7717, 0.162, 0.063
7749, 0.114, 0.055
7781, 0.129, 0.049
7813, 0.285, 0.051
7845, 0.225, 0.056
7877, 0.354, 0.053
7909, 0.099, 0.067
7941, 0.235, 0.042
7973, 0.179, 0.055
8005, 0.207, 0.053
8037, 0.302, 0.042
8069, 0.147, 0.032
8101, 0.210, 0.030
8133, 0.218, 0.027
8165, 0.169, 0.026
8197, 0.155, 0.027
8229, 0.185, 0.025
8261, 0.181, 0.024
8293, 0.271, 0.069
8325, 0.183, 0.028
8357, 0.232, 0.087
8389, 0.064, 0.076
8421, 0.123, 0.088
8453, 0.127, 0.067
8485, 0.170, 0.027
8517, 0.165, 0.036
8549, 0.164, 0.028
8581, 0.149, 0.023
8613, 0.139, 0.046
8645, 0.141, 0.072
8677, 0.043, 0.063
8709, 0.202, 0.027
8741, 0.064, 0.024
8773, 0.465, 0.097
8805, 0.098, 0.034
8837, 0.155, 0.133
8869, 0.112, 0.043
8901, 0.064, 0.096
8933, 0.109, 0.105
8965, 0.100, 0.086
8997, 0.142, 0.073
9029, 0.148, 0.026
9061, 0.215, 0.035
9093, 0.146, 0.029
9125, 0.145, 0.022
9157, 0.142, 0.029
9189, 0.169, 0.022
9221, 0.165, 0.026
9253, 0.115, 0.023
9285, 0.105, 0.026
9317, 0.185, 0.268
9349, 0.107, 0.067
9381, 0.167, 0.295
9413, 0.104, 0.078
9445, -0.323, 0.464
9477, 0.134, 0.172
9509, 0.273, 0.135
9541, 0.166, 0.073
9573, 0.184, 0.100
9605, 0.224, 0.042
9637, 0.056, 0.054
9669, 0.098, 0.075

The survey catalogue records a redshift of 1.023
